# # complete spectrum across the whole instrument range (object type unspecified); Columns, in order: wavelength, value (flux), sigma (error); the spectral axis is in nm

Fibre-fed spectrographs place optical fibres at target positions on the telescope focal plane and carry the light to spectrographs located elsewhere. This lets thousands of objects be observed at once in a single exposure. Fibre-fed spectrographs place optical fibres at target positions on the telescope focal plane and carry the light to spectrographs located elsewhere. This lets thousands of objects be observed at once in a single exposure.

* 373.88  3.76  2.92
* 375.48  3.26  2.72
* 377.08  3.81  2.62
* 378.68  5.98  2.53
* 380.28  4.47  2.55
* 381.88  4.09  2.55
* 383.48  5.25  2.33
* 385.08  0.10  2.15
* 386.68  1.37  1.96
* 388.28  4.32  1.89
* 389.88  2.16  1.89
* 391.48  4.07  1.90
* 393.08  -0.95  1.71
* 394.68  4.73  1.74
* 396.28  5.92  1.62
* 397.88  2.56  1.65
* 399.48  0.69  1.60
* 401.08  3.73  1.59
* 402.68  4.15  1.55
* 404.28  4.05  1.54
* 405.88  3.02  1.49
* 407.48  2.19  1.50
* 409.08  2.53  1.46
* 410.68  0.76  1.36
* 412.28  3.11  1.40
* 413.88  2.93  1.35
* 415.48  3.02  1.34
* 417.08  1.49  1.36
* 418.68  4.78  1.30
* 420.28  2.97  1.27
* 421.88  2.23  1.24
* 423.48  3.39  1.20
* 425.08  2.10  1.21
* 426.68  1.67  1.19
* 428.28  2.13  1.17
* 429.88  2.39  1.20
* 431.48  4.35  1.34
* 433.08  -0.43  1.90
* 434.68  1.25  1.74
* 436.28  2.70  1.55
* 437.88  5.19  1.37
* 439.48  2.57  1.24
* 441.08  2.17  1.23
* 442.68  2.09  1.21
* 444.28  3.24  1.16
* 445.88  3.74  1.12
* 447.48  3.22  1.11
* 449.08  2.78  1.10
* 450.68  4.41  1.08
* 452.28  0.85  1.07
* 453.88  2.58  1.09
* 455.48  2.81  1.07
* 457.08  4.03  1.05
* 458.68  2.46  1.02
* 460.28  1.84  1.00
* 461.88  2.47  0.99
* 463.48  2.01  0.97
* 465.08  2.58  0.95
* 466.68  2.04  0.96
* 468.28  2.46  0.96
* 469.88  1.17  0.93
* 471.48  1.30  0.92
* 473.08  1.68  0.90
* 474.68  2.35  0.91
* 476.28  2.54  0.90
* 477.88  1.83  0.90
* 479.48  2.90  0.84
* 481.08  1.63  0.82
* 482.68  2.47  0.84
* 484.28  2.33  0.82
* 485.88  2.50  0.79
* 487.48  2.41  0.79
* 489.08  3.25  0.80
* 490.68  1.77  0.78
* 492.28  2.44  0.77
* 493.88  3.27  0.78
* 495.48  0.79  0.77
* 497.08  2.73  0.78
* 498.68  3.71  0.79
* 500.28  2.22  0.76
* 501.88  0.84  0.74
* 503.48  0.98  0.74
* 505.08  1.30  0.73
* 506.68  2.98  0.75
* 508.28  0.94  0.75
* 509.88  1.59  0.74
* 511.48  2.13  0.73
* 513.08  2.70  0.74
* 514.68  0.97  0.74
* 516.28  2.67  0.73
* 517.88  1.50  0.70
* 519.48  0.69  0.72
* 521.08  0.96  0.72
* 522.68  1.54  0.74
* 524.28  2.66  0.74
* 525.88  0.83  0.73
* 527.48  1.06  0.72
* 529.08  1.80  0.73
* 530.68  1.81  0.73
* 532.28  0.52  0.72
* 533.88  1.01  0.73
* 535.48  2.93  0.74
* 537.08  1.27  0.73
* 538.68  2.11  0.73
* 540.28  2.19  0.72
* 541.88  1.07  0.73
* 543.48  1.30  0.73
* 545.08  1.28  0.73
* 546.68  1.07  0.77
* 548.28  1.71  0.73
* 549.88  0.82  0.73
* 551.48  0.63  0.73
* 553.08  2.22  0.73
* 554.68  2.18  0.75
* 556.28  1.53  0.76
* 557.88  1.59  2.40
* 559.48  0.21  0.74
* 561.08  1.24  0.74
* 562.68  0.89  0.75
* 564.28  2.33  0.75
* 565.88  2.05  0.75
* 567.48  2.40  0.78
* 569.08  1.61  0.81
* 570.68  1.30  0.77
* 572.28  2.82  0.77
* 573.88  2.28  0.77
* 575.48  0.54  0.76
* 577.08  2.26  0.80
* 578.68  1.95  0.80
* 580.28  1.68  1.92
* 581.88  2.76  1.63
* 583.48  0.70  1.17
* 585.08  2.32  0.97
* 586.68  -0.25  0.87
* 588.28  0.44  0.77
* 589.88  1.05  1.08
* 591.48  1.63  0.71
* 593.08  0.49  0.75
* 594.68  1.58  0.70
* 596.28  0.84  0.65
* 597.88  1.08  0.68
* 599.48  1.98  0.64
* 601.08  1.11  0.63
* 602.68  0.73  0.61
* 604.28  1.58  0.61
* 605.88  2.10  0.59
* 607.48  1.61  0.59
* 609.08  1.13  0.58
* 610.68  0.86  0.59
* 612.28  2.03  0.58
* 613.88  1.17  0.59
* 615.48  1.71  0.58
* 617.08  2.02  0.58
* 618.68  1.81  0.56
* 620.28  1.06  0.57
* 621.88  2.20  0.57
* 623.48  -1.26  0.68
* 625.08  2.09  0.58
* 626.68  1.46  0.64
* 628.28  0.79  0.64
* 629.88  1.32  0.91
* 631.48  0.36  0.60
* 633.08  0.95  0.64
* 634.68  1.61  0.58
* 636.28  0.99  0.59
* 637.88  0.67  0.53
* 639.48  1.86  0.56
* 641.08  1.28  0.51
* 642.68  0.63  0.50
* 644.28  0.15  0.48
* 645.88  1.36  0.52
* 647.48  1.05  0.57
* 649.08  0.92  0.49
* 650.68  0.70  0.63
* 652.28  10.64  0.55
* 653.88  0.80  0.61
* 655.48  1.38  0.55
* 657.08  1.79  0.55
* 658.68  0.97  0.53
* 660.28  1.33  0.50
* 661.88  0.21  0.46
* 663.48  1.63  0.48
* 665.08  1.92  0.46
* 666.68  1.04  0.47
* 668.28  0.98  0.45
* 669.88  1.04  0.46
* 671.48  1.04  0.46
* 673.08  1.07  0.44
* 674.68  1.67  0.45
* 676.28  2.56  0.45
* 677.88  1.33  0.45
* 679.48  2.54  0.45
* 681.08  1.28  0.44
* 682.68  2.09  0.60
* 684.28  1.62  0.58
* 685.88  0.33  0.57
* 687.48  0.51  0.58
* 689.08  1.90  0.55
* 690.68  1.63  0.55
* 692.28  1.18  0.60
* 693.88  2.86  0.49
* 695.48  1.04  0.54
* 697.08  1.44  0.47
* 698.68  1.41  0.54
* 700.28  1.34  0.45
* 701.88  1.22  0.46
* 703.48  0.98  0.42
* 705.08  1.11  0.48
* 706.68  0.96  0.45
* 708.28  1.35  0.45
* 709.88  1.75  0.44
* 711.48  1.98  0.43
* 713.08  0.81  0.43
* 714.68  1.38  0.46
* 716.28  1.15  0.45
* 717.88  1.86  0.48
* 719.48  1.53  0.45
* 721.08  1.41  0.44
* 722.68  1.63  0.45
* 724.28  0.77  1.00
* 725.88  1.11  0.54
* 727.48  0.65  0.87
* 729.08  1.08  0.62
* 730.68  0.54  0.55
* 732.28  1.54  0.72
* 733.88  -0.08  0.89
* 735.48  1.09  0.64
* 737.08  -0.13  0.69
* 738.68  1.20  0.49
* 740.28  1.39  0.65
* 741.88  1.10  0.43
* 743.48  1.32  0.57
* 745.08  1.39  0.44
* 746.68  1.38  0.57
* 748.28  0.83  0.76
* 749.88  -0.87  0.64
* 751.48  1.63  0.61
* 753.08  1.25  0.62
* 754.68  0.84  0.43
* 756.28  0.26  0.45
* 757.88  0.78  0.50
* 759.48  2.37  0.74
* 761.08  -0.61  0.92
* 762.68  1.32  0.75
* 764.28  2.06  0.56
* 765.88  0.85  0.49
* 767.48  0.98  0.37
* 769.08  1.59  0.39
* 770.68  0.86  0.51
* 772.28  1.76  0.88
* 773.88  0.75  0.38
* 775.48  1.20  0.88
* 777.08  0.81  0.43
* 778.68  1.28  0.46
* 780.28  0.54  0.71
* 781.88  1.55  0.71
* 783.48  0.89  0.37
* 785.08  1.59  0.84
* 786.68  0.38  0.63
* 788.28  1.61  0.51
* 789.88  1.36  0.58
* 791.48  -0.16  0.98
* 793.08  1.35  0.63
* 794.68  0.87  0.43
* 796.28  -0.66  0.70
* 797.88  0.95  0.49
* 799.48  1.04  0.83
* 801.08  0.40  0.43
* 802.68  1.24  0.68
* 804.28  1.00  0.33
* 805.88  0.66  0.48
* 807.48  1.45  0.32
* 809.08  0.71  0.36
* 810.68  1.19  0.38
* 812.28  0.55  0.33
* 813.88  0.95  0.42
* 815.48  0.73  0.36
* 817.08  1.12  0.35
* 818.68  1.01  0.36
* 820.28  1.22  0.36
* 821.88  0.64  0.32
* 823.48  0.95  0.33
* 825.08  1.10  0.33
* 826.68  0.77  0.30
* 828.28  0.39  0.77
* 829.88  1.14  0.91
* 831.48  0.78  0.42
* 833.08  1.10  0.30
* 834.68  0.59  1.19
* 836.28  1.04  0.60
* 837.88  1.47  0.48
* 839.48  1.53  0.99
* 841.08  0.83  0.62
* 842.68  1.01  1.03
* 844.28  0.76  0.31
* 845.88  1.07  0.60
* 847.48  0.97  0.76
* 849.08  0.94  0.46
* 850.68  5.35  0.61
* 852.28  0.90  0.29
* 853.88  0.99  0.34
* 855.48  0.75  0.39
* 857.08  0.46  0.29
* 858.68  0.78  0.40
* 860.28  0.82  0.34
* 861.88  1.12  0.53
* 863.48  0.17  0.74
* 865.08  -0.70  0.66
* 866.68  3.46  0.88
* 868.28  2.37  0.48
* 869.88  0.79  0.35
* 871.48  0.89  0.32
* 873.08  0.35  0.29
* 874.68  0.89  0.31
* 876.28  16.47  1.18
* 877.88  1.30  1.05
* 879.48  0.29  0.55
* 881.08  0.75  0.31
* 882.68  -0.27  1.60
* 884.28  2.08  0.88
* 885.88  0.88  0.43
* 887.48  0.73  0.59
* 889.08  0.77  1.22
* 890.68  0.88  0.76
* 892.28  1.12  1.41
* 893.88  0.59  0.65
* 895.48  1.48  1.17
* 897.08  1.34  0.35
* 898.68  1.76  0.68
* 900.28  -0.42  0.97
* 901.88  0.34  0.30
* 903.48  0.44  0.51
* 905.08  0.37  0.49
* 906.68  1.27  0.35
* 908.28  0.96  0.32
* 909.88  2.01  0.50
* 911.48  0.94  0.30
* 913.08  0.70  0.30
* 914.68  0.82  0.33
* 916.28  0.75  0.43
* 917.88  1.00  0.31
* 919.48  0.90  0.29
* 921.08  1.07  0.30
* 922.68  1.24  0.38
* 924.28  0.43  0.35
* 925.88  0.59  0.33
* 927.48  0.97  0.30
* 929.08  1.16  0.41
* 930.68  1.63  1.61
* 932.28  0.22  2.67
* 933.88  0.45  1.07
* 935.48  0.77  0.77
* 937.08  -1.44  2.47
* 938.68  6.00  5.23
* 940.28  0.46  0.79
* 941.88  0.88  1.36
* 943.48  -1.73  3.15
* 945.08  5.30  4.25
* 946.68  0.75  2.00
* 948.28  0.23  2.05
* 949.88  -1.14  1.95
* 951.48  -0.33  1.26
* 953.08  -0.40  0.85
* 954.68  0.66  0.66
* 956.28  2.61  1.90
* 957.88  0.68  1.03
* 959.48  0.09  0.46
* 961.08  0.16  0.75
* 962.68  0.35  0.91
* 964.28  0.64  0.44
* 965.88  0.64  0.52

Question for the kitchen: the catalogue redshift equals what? 0.75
